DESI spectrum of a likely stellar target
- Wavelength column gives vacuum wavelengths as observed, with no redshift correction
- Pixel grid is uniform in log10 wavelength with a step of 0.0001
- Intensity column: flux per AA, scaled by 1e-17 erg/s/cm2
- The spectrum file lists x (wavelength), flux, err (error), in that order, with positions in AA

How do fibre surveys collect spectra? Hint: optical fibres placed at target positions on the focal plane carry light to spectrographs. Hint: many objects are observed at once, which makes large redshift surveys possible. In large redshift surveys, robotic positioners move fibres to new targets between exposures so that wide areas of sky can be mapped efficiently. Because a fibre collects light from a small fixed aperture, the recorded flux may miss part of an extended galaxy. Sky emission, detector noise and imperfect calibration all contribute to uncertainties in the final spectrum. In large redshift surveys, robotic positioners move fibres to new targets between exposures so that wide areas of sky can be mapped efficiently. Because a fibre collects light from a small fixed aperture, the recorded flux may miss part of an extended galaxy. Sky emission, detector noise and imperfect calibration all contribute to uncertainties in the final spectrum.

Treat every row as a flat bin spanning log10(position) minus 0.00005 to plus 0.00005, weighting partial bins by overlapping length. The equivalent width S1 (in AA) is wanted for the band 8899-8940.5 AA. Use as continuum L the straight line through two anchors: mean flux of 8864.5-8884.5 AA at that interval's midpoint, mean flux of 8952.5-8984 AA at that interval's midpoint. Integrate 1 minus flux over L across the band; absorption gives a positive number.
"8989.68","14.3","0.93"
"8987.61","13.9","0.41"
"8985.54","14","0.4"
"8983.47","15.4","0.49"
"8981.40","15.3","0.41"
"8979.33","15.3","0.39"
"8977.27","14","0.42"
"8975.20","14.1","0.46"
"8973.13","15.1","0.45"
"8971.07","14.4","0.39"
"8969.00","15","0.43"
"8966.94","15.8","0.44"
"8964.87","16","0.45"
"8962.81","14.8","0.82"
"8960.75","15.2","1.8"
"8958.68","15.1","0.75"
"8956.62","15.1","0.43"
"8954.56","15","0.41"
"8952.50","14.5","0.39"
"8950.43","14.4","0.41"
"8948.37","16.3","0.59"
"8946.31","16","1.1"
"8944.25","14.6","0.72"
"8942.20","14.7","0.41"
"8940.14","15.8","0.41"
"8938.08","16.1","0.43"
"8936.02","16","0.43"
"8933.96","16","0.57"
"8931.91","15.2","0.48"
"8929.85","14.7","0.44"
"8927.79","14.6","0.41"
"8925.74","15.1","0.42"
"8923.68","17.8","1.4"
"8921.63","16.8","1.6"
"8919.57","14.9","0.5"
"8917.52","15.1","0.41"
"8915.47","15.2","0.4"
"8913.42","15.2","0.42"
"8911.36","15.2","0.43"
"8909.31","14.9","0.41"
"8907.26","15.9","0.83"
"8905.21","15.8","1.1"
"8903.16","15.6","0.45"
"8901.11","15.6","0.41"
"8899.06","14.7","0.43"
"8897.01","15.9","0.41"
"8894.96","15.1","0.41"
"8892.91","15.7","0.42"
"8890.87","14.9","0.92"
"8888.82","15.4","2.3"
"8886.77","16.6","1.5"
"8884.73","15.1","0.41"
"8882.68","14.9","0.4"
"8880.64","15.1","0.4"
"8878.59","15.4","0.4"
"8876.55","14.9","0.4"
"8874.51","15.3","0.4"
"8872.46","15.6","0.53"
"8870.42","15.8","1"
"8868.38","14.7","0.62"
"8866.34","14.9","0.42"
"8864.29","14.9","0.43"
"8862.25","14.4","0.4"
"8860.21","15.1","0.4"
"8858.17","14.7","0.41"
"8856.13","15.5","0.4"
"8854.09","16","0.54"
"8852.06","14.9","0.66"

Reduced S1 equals -1.26 AA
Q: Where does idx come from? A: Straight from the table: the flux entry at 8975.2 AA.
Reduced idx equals 14.1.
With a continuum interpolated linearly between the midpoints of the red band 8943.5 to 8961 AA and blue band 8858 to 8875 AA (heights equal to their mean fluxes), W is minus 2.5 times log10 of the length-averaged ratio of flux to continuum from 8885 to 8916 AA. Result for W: -0.03 mag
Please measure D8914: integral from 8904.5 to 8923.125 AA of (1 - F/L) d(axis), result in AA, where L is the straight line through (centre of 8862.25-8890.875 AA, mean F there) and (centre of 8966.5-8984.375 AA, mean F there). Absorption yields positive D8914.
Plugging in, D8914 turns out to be -0.5 AA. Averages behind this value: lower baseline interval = 15.2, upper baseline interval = 14.9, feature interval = 15.5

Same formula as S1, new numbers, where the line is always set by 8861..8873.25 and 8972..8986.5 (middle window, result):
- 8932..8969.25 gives -1.4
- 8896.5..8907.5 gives -0.4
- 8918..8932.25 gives -0.7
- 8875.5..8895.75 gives -0.4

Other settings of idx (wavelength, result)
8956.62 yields 15.1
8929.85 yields 14.7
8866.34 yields 14.9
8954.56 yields 15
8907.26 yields 15.9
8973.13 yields 15.1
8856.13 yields 15.5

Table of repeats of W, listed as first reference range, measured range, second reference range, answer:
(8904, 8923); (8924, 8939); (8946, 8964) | -0.01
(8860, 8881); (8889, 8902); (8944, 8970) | -0.01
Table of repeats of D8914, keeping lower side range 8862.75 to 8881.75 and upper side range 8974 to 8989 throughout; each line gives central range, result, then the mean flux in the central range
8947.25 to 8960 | -0.3 AA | 15.1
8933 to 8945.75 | -0.7 AA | 15.5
